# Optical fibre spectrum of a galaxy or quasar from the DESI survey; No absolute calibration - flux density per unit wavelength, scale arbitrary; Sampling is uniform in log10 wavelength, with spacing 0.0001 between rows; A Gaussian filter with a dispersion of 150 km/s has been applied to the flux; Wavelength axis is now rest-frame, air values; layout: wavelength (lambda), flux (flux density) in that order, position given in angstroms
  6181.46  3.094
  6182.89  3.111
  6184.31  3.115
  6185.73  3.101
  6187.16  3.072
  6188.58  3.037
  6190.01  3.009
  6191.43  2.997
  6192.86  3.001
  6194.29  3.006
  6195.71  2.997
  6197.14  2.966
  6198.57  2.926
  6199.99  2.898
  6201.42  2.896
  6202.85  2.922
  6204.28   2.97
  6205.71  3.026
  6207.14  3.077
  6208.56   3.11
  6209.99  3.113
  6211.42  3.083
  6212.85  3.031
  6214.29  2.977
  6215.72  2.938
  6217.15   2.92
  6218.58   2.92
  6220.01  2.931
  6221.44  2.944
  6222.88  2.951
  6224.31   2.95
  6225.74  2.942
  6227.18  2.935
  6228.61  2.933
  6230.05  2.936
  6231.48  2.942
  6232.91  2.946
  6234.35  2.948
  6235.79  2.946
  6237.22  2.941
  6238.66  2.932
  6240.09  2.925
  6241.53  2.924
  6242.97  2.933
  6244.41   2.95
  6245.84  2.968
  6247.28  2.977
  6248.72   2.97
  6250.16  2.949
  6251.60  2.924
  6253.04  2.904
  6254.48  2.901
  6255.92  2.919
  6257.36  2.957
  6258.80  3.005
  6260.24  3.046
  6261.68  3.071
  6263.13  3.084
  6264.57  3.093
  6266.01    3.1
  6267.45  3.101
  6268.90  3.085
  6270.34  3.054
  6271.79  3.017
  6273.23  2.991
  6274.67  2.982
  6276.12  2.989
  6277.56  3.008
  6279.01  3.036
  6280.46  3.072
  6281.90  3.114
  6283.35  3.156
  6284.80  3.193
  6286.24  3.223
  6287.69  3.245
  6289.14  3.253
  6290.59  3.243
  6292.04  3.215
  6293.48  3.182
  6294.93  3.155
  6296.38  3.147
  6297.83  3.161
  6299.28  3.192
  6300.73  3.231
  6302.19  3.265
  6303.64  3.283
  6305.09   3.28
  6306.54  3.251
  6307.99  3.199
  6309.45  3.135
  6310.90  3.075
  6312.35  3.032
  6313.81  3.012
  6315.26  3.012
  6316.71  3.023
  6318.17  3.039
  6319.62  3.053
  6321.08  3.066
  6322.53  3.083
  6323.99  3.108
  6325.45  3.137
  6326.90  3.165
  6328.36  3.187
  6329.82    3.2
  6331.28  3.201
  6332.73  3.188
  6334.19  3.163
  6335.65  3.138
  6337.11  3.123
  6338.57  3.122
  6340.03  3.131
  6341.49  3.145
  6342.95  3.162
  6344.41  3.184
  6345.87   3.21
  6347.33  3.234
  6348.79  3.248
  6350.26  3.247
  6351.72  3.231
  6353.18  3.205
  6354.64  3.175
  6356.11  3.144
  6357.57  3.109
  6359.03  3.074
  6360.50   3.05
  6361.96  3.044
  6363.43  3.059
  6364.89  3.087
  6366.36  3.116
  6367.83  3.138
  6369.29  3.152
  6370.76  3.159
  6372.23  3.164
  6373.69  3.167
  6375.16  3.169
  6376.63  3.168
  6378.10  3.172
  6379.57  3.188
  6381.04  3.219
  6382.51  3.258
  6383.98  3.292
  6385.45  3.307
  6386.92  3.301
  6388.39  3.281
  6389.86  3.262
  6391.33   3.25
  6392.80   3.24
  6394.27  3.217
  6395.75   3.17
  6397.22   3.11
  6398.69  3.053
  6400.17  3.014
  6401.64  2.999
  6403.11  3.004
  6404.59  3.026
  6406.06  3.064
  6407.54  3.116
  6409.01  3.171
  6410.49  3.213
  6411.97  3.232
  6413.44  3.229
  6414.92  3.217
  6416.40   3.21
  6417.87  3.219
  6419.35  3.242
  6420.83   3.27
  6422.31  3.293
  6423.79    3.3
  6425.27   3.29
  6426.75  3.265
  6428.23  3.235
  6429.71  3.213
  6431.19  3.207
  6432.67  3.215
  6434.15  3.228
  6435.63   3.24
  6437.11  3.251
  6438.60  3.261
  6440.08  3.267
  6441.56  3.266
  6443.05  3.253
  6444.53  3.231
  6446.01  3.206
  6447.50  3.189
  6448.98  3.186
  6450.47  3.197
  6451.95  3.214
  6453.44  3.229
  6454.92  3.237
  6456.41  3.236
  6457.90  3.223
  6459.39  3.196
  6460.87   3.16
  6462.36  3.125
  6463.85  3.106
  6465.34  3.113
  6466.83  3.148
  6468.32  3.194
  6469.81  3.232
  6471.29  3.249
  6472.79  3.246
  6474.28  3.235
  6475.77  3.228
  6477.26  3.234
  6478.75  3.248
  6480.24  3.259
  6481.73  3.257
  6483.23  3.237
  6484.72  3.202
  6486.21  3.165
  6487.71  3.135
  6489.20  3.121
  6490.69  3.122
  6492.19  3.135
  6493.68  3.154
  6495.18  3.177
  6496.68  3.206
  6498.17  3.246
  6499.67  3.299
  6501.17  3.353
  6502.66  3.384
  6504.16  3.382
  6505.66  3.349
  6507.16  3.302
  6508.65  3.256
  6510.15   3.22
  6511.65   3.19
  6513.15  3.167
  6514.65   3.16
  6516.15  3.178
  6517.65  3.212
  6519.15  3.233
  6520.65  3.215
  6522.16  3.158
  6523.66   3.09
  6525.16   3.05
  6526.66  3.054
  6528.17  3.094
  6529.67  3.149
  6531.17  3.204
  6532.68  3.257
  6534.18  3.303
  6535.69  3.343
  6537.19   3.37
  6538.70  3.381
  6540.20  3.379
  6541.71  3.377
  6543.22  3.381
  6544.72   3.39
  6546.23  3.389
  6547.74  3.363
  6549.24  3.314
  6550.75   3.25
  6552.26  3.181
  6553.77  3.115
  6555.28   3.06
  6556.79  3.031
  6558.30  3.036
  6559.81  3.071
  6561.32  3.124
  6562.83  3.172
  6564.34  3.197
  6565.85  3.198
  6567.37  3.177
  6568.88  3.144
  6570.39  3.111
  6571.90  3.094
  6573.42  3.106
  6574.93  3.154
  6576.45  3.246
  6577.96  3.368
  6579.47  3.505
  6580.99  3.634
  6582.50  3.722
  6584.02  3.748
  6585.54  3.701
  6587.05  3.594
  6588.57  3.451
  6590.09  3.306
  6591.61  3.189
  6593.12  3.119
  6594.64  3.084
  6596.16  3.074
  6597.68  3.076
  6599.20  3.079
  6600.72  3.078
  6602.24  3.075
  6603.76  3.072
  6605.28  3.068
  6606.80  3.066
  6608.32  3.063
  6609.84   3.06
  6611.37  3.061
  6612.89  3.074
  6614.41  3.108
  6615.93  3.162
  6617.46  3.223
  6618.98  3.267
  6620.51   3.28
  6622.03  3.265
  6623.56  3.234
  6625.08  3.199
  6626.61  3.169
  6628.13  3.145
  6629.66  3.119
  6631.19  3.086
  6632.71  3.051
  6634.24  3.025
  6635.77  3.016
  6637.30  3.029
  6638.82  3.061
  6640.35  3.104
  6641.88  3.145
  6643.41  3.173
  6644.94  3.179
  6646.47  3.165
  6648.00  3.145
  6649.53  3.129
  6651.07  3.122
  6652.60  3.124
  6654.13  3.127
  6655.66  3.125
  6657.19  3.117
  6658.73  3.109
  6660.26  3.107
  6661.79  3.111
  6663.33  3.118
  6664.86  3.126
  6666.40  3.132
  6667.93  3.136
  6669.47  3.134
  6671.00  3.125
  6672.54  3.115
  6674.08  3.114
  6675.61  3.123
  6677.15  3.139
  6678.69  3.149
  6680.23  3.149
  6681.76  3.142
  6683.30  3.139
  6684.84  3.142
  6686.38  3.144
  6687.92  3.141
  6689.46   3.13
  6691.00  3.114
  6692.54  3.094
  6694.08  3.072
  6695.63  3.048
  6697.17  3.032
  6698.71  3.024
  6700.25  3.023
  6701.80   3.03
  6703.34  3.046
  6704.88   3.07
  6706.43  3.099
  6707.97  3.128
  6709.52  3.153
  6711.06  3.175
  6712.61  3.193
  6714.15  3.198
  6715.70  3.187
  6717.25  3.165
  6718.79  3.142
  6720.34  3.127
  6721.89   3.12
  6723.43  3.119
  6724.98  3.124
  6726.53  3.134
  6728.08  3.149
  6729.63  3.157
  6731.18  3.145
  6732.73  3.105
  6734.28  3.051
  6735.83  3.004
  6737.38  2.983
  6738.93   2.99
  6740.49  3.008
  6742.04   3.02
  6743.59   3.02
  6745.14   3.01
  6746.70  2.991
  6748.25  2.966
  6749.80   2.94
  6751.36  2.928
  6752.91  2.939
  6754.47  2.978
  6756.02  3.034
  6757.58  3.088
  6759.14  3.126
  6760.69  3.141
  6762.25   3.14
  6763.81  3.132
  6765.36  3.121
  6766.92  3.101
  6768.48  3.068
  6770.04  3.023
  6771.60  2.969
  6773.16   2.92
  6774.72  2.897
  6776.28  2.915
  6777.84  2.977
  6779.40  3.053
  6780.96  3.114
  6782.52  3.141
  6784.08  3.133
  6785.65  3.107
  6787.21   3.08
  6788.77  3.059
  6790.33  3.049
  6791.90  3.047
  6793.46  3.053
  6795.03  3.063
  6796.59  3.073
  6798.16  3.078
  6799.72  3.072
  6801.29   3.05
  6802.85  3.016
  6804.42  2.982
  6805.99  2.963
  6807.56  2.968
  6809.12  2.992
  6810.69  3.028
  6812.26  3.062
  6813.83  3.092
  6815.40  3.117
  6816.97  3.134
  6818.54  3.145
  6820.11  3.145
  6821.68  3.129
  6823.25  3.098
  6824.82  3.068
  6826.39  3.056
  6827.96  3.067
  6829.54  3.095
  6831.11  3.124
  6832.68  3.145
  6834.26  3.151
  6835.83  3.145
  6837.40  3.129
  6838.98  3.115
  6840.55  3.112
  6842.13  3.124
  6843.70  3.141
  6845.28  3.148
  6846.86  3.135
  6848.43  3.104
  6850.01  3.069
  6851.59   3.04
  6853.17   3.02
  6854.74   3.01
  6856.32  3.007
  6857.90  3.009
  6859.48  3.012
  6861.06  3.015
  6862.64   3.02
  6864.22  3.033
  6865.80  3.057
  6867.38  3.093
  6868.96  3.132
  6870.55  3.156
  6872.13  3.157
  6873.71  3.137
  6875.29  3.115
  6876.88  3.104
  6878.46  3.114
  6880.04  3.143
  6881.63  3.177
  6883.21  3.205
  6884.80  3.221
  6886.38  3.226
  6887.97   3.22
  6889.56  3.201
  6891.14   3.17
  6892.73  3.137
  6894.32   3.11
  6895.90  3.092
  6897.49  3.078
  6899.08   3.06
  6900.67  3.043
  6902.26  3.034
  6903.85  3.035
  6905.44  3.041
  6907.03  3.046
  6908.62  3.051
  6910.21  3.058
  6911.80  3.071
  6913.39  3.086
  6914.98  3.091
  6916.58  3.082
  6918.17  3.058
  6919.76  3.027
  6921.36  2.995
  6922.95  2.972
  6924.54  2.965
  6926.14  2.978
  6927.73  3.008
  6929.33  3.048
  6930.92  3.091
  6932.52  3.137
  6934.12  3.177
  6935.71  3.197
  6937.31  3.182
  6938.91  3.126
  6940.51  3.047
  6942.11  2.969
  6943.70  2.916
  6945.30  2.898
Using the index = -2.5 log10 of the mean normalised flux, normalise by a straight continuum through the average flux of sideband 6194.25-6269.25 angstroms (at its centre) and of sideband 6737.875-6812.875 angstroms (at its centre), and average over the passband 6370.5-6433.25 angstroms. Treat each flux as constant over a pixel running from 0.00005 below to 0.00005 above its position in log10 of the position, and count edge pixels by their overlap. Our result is -0.07 mag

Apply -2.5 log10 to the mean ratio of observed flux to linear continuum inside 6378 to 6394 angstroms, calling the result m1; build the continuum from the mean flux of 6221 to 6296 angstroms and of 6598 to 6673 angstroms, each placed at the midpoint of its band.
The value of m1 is -0.068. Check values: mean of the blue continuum 3.02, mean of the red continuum 3.12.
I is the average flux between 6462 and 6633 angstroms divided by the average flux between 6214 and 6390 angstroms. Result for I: 1.04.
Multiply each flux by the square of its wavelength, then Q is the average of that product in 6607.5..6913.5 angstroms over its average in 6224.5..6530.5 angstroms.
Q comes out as 1.10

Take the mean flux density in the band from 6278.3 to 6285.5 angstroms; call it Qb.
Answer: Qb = 3.11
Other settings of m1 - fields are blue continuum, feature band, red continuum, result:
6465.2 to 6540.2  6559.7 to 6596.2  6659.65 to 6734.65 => -0.04 mag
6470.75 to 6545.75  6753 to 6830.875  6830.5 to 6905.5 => 0.03 mag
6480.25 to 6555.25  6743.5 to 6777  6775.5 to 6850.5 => 0.03 mag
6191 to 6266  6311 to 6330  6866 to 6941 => -0.03 mag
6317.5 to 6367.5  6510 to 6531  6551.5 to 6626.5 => 0.01 mag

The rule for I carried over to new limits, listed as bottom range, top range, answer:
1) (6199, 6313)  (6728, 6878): 1.01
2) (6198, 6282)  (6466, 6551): 1.09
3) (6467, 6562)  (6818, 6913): 0.96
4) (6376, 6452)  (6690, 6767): 0.96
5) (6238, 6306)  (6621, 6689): 1.02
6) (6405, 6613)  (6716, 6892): 0.96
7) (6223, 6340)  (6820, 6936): 1.01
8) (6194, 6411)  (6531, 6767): 1.02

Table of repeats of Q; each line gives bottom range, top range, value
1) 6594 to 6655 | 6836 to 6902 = 1.07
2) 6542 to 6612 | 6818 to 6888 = 1.04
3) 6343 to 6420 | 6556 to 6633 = 1.08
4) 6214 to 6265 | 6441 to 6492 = 1.16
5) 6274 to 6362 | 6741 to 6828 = 1.12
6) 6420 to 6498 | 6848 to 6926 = 1.09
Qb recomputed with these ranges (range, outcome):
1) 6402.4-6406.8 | 3.03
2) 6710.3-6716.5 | 3.19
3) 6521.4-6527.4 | 3.09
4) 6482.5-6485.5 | 3.23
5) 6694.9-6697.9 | 3.04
